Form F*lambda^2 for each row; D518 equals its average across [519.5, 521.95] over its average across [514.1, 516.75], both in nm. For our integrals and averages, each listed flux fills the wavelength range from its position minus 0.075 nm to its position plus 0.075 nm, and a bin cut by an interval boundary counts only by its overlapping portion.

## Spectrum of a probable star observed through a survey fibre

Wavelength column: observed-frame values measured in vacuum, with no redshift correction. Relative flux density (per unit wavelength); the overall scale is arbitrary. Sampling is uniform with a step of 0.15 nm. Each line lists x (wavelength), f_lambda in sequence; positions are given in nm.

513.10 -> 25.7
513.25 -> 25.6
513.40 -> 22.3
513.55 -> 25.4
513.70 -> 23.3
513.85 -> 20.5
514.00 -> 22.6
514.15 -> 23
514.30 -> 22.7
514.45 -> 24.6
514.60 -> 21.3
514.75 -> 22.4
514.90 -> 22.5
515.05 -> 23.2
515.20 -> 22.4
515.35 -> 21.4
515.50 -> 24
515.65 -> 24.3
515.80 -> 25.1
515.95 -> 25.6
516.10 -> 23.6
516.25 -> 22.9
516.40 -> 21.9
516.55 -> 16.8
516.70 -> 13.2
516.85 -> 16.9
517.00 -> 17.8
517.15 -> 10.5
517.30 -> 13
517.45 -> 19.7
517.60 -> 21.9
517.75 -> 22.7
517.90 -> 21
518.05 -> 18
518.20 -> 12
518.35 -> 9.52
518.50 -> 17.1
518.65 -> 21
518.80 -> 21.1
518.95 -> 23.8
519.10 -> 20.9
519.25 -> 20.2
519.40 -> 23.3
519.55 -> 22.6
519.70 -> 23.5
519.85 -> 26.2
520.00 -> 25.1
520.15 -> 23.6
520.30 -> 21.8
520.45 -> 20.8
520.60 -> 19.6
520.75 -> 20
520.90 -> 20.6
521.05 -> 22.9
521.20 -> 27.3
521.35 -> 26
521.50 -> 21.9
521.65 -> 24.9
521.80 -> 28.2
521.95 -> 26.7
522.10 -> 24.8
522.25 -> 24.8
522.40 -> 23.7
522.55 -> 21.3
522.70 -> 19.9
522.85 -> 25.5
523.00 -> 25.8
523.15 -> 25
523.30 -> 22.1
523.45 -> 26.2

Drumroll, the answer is 1.1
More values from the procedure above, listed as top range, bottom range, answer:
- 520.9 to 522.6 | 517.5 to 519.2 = 1.31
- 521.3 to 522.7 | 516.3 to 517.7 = 1.46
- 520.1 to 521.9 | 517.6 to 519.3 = 1.23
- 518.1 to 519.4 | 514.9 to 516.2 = 0.79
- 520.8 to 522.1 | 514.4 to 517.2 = 1.20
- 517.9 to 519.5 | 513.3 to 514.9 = 0.84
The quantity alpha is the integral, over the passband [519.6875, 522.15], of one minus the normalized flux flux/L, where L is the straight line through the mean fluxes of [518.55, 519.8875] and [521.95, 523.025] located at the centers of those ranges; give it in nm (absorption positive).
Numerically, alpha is -0.07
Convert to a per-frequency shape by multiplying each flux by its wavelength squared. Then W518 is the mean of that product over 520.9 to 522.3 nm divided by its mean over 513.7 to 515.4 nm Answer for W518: 1.14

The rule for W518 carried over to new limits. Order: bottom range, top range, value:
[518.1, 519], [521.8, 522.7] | 1.42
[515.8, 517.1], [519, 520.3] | 1.17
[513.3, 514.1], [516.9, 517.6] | 0.71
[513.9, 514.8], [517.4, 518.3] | 0.84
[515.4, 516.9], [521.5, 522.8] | 1.15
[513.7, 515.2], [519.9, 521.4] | 1.03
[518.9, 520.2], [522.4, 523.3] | 1.02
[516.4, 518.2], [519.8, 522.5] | 1.39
